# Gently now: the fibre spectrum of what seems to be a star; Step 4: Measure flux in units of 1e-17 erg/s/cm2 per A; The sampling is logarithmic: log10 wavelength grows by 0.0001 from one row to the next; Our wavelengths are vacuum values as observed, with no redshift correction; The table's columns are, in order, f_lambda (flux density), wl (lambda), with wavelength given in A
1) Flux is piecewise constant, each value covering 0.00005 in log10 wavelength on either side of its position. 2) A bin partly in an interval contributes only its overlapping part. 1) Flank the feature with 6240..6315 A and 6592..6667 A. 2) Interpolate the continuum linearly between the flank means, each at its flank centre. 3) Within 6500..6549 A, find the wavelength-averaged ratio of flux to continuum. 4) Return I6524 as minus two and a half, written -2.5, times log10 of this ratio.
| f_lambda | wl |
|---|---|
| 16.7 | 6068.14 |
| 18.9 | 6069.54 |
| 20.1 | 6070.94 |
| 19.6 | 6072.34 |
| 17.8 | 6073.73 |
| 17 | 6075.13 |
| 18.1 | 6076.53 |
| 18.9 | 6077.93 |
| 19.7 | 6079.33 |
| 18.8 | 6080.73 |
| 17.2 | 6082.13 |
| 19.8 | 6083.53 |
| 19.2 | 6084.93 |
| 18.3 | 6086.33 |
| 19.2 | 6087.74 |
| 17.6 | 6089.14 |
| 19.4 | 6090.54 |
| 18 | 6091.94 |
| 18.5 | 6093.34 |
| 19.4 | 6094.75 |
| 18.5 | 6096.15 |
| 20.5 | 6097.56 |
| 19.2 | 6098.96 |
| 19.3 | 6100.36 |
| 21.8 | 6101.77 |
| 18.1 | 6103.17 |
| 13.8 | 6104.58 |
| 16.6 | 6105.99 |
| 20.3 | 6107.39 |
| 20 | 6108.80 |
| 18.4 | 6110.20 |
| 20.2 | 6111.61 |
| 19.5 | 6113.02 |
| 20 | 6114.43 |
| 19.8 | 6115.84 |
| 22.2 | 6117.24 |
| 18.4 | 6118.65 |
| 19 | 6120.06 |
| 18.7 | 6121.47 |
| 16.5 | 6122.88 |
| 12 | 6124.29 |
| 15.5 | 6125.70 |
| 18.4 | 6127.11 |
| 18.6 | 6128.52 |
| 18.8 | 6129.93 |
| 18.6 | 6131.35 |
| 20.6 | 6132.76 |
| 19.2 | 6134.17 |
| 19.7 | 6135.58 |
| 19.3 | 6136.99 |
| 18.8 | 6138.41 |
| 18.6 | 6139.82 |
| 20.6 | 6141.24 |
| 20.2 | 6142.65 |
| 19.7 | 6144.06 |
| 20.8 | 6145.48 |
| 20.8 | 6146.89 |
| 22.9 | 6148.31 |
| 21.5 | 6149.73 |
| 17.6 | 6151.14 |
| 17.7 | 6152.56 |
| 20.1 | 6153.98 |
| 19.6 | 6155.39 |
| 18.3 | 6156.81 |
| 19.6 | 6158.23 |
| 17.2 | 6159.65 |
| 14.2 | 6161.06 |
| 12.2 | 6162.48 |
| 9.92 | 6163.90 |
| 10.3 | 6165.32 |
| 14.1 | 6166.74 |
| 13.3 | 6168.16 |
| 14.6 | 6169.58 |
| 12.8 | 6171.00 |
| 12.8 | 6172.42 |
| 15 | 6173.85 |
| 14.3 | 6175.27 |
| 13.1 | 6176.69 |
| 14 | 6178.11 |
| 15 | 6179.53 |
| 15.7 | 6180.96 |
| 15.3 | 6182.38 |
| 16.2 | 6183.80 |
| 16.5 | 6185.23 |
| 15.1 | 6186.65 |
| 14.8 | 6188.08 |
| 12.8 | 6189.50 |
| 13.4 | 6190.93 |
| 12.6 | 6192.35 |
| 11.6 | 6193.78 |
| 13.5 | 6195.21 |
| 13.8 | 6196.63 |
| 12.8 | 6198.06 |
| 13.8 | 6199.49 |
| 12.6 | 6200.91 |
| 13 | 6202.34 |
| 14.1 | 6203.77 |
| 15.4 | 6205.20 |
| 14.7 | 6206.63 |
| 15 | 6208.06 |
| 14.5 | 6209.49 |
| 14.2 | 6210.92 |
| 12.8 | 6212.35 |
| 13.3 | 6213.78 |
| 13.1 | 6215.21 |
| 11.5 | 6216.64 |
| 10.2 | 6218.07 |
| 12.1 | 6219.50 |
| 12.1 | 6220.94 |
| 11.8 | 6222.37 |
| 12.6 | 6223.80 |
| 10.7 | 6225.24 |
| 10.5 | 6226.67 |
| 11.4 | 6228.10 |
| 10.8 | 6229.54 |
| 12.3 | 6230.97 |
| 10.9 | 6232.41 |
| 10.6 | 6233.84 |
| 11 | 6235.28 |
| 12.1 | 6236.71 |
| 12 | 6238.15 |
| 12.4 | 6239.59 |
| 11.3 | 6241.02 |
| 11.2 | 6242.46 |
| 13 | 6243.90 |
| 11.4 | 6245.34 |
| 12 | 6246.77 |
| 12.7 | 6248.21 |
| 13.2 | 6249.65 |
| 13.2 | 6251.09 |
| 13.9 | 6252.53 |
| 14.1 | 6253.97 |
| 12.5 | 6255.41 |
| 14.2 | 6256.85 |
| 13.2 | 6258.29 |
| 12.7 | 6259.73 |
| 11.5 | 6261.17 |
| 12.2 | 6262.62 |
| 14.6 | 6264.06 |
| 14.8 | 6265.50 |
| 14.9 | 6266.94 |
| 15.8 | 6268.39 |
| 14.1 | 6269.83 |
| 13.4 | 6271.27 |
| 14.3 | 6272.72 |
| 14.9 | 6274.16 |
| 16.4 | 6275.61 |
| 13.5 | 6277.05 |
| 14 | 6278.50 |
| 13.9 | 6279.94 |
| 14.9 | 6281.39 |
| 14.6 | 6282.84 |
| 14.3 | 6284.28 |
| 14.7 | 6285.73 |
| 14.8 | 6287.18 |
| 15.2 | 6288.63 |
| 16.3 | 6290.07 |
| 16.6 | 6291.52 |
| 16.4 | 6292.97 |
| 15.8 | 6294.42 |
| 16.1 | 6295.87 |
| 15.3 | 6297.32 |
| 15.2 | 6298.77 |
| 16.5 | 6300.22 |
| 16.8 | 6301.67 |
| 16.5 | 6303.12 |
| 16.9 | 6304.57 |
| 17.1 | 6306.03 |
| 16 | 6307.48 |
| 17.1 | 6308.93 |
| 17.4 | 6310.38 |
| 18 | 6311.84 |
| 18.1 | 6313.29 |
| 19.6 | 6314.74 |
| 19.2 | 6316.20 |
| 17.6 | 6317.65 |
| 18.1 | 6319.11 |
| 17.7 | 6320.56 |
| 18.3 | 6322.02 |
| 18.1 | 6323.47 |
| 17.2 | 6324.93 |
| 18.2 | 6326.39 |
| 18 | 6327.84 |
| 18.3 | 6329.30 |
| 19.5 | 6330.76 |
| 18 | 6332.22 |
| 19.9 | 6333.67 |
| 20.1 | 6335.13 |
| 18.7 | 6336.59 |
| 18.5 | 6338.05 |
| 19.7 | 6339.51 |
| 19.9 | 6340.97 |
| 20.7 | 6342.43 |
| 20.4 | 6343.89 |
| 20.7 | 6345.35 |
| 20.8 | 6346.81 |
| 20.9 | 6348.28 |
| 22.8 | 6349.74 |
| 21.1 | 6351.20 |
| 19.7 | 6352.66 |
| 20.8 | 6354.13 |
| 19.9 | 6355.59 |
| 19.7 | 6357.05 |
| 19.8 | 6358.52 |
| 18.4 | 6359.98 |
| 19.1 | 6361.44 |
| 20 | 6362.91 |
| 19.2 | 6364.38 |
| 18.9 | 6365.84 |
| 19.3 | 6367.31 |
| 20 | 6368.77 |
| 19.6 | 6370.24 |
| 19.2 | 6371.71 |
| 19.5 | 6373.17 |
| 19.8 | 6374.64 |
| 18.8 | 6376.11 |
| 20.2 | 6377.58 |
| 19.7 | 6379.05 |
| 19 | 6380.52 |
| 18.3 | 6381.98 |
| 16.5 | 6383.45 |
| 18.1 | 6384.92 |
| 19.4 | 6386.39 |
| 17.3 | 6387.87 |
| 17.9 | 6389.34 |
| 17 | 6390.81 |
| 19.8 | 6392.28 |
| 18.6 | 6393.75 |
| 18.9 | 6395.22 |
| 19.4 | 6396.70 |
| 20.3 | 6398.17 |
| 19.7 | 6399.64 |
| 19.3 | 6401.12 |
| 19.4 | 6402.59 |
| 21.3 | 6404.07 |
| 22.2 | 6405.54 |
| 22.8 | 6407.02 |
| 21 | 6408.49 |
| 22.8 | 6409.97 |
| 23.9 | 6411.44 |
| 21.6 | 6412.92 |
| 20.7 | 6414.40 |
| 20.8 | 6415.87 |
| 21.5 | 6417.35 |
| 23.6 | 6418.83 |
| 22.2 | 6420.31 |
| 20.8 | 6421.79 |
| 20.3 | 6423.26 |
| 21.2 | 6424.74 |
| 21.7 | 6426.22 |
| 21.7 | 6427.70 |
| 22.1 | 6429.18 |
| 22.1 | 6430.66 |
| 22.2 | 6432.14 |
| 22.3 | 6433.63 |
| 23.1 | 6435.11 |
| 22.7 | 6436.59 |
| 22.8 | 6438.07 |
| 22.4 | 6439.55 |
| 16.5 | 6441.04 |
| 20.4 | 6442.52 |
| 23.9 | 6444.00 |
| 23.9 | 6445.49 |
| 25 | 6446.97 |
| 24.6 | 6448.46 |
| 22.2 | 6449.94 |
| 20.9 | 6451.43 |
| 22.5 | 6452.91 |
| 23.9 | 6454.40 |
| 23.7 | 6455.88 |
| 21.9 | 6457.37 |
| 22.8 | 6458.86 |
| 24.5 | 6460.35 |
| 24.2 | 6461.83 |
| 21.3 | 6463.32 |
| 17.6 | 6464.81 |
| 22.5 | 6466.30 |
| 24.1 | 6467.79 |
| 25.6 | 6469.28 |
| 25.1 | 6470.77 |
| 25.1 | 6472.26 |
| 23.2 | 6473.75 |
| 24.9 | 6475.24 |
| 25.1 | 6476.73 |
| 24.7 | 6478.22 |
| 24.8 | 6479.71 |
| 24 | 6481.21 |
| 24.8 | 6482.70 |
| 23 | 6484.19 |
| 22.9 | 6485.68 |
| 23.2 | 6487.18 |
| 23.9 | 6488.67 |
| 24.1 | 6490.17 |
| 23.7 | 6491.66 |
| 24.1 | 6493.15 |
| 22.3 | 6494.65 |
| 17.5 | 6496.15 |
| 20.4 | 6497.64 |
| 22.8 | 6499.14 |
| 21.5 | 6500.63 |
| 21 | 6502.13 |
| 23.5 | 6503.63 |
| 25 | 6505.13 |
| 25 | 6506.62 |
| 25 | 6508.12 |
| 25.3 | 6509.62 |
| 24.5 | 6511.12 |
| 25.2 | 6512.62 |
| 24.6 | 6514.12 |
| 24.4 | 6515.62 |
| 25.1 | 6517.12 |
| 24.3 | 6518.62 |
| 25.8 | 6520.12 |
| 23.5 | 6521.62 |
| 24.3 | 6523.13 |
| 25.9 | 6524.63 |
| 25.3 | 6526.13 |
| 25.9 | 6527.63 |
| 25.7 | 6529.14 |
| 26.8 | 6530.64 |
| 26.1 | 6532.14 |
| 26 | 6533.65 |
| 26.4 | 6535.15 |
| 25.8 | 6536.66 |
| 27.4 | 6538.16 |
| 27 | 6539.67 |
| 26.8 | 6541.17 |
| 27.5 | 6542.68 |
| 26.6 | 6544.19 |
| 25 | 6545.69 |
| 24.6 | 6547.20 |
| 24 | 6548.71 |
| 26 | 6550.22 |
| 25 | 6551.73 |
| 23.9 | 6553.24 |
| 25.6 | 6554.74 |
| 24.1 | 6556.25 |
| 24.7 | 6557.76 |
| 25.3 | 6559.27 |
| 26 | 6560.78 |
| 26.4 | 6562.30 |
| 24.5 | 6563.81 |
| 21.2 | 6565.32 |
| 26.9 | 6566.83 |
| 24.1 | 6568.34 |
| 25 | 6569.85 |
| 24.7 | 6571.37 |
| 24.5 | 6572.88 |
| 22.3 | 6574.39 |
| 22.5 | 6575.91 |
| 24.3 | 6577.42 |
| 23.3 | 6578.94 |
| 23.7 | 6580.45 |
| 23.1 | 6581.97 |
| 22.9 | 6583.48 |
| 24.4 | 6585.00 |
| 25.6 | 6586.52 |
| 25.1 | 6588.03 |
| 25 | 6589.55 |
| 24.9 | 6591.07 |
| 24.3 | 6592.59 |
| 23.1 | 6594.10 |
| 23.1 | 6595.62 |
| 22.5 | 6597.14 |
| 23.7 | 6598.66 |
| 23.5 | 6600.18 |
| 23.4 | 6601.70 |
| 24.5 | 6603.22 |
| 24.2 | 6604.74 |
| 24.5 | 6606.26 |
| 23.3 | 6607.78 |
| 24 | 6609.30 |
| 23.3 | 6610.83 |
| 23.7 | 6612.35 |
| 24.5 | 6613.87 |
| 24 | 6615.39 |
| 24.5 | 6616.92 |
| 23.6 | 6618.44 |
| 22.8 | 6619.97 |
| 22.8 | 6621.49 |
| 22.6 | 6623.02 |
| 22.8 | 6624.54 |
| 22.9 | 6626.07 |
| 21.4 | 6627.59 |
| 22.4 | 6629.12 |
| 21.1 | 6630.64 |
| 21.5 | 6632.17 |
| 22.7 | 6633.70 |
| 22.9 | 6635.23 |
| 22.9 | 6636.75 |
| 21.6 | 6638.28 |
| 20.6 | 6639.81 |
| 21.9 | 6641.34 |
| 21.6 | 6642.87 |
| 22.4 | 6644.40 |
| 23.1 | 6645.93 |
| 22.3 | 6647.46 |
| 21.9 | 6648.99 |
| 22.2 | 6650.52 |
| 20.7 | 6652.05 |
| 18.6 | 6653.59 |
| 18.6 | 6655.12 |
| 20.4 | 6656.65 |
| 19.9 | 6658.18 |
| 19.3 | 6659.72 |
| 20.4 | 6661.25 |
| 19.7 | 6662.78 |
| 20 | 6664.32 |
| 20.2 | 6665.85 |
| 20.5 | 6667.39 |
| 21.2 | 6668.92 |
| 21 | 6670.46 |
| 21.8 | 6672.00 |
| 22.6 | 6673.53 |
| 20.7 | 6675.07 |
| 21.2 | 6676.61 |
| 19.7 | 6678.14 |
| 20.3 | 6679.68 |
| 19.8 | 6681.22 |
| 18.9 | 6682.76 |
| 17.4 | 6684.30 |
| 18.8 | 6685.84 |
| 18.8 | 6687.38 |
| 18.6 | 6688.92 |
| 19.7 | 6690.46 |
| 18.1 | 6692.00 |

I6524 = -0.25 mag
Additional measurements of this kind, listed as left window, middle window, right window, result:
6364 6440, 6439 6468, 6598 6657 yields -0.07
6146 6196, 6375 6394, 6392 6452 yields 0.12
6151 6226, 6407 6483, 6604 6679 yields -0.22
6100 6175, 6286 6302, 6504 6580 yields 0.29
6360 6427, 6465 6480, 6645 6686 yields -0.20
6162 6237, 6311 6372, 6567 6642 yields -0.16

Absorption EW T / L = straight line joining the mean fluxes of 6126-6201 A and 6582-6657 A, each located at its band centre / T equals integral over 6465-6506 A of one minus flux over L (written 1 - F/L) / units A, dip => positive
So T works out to -4.7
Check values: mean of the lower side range 16.3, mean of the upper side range 22.9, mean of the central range 23.4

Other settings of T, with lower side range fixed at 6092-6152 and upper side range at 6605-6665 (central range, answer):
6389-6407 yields 0.9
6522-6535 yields -2.6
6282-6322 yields 7.0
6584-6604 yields -2.1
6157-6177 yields 5.6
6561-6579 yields -2.1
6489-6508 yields -1.3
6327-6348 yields 0.8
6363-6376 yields 0.7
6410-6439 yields -1.6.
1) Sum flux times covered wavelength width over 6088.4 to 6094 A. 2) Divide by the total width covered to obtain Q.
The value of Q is 18.4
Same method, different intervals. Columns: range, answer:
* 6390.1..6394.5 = 18.5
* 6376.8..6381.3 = 19.6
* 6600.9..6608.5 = 24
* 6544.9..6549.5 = 24.6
